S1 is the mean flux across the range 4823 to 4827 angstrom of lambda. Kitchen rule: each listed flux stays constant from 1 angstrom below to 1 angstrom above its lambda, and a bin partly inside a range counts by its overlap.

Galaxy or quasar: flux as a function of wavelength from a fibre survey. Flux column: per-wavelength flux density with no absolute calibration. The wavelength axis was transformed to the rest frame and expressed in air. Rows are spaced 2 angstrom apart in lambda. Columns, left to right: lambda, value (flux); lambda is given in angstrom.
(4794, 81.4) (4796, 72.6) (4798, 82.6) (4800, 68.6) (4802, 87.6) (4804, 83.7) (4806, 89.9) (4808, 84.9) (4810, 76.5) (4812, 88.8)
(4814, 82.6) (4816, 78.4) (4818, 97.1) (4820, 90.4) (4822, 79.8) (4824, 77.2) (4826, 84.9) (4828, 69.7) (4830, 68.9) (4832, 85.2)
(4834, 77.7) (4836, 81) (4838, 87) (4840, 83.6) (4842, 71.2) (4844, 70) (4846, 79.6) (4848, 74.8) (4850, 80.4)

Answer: 81.1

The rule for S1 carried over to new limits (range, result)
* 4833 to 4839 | 81.9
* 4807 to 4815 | 83.2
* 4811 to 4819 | 86.7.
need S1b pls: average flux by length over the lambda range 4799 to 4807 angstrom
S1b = 82.5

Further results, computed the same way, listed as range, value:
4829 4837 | 78.2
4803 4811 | 83.8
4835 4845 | 78.6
